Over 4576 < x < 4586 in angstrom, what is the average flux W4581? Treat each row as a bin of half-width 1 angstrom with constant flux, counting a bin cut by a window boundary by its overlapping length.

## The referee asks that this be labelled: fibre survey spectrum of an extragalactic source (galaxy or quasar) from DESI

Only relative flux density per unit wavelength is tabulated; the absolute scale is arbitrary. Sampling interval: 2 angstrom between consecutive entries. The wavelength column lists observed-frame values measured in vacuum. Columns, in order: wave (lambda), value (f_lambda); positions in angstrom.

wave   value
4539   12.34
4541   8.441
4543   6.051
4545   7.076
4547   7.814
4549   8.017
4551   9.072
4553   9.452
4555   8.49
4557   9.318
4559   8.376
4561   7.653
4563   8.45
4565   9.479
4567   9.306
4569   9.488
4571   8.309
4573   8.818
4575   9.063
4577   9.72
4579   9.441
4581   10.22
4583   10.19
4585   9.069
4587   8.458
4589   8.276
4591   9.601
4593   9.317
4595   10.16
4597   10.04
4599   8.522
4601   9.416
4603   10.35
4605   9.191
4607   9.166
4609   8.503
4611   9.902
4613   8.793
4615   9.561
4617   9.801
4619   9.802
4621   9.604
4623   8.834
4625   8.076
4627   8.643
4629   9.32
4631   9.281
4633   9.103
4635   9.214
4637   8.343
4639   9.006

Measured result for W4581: 9.73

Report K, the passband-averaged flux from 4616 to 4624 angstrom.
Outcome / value 9.51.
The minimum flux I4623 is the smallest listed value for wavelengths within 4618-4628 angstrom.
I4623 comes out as 8.076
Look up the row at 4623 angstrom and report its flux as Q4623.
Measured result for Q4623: 8.834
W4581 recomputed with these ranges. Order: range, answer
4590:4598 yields 9.78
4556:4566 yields 8.66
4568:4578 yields 9.08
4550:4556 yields 9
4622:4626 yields 8.46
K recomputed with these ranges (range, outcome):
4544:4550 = 7.64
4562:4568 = 9.08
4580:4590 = 9.24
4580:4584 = 10.2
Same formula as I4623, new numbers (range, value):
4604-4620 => 8.503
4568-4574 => 8.309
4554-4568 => 7.653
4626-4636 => 8.643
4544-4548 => 7.076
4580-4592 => 8.276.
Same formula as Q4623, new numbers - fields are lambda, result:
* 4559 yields 8.376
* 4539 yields 12.34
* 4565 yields 9.479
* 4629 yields 9.32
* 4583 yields 10.19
